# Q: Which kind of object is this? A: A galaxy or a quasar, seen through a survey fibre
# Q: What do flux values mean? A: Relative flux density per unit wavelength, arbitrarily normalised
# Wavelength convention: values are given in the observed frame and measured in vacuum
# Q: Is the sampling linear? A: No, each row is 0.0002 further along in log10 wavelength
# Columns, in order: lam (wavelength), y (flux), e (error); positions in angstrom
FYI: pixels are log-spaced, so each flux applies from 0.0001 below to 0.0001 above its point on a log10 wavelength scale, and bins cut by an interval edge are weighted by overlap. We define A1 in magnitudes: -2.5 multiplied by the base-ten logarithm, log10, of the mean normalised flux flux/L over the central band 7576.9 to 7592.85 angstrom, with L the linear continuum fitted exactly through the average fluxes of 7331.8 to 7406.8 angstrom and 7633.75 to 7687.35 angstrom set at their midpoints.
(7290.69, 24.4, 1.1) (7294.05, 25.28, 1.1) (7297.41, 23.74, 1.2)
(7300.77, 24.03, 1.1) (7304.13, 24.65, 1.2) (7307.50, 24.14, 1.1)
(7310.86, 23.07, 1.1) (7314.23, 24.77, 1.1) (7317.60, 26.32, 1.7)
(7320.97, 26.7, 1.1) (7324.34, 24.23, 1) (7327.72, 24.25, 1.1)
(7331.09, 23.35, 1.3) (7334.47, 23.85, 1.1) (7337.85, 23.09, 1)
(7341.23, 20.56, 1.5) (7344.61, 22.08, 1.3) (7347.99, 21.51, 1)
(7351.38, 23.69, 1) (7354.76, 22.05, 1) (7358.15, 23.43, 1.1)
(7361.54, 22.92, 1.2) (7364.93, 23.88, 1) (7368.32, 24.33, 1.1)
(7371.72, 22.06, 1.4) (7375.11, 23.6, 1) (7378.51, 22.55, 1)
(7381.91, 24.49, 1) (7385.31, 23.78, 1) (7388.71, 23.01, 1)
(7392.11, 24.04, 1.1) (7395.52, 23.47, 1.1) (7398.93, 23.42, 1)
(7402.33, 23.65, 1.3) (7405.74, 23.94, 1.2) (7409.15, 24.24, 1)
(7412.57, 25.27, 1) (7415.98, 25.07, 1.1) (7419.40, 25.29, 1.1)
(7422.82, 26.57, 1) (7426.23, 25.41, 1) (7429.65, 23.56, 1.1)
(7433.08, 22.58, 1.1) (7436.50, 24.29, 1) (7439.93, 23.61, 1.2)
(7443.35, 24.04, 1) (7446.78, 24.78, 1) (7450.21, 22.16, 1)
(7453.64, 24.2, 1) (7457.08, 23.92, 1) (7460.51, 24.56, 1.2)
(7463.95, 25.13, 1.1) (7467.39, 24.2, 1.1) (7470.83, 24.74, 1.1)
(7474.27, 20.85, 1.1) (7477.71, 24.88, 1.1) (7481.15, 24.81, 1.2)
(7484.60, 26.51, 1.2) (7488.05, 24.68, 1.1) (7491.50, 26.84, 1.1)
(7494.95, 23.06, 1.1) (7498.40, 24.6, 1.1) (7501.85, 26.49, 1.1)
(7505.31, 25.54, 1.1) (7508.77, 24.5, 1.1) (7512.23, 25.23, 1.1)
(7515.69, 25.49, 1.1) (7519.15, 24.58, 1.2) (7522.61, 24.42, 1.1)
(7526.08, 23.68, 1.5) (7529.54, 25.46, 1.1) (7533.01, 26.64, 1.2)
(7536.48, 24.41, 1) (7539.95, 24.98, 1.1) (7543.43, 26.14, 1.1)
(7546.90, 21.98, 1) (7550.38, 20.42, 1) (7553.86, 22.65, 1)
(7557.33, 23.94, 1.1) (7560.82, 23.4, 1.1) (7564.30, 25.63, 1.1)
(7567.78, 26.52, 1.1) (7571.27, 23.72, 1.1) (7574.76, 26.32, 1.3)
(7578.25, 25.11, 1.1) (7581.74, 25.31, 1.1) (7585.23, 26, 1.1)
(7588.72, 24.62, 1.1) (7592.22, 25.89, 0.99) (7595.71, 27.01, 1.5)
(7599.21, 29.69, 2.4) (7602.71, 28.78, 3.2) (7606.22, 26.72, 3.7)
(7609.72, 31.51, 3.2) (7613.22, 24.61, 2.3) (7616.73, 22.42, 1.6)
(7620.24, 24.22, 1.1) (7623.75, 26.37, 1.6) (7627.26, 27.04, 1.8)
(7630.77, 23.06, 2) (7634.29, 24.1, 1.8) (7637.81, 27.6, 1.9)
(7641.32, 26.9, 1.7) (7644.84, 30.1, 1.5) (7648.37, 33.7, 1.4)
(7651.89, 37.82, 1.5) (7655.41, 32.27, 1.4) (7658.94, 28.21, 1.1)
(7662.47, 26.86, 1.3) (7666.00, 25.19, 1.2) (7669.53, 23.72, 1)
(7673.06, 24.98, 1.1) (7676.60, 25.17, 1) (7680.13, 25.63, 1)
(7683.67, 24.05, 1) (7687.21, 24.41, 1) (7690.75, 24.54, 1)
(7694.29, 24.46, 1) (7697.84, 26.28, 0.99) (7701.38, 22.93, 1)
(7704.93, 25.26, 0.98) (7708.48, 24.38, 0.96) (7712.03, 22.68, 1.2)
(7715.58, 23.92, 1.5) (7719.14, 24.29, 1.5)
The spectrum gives 0.05 mag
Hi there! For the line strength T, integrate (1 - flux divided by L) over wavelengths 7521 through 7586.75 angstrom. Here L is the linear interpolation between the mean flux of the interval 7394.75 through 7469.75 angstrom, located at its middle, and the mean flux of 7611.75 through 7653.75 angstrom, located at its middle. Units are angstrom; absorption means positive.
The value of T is 3.98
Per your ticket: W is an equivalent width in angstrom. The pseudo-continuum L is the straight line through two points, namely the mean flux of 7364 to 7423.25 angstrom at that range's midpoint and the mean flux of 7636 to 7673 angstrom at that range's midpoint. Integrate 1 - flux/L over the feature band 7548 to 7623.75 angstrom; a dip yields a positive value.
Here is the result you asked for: 6.2 angstrom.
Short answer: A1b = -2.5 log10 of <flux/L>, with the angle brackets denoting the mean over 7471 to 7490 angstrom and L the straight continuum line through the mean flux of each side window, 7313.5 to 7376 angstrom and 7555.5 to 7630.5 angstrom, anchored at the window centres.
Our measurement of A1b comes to 0.02 mag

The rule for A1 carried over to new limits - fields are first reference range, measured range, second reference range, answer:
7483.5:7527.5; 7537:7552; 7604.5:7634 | 0.08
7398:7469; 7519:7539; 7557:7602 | 0.02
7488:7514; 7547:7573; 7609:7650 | 0.10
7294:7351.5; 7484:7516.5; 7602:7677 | 0.02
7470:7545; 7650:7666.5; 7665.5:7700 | -0.22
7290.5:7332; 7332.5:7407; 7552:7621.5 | 0.07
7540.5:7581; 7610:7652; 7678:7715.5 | -0.12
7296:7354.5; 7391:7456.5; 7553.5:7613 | 0.02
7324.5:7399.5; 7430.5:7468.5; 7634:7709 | 0.01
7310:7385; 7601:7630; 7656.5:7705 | -0.06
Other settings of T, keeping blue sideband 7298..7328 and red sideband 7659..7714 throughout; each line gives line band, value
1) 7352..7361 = 0.66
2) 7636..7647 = -1.59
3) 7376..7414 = 1.40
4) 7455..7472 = 0.16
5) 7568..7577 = -0.19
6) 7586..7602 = -1.36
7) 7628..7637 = 0.14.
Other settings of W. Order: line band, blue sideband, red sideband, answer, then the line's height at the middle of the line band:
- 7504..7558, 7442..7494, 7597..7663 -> 3.0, 25.8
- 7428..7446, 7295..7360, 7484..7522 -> 0.7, 24.6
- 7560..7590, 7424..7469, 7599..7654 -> 1.6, 26.7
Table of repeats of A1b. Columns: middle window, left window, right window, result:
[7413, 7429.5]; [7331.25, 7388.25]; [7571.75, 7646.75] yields -0.07 mag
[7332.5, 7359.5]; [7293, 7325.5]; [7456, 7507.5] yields 0.10 mag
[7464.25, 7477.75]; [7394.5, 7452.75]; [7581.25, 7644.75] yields 0.05 mag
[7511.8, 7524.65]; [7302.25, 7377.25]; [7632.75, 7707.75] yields 0.02 mag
